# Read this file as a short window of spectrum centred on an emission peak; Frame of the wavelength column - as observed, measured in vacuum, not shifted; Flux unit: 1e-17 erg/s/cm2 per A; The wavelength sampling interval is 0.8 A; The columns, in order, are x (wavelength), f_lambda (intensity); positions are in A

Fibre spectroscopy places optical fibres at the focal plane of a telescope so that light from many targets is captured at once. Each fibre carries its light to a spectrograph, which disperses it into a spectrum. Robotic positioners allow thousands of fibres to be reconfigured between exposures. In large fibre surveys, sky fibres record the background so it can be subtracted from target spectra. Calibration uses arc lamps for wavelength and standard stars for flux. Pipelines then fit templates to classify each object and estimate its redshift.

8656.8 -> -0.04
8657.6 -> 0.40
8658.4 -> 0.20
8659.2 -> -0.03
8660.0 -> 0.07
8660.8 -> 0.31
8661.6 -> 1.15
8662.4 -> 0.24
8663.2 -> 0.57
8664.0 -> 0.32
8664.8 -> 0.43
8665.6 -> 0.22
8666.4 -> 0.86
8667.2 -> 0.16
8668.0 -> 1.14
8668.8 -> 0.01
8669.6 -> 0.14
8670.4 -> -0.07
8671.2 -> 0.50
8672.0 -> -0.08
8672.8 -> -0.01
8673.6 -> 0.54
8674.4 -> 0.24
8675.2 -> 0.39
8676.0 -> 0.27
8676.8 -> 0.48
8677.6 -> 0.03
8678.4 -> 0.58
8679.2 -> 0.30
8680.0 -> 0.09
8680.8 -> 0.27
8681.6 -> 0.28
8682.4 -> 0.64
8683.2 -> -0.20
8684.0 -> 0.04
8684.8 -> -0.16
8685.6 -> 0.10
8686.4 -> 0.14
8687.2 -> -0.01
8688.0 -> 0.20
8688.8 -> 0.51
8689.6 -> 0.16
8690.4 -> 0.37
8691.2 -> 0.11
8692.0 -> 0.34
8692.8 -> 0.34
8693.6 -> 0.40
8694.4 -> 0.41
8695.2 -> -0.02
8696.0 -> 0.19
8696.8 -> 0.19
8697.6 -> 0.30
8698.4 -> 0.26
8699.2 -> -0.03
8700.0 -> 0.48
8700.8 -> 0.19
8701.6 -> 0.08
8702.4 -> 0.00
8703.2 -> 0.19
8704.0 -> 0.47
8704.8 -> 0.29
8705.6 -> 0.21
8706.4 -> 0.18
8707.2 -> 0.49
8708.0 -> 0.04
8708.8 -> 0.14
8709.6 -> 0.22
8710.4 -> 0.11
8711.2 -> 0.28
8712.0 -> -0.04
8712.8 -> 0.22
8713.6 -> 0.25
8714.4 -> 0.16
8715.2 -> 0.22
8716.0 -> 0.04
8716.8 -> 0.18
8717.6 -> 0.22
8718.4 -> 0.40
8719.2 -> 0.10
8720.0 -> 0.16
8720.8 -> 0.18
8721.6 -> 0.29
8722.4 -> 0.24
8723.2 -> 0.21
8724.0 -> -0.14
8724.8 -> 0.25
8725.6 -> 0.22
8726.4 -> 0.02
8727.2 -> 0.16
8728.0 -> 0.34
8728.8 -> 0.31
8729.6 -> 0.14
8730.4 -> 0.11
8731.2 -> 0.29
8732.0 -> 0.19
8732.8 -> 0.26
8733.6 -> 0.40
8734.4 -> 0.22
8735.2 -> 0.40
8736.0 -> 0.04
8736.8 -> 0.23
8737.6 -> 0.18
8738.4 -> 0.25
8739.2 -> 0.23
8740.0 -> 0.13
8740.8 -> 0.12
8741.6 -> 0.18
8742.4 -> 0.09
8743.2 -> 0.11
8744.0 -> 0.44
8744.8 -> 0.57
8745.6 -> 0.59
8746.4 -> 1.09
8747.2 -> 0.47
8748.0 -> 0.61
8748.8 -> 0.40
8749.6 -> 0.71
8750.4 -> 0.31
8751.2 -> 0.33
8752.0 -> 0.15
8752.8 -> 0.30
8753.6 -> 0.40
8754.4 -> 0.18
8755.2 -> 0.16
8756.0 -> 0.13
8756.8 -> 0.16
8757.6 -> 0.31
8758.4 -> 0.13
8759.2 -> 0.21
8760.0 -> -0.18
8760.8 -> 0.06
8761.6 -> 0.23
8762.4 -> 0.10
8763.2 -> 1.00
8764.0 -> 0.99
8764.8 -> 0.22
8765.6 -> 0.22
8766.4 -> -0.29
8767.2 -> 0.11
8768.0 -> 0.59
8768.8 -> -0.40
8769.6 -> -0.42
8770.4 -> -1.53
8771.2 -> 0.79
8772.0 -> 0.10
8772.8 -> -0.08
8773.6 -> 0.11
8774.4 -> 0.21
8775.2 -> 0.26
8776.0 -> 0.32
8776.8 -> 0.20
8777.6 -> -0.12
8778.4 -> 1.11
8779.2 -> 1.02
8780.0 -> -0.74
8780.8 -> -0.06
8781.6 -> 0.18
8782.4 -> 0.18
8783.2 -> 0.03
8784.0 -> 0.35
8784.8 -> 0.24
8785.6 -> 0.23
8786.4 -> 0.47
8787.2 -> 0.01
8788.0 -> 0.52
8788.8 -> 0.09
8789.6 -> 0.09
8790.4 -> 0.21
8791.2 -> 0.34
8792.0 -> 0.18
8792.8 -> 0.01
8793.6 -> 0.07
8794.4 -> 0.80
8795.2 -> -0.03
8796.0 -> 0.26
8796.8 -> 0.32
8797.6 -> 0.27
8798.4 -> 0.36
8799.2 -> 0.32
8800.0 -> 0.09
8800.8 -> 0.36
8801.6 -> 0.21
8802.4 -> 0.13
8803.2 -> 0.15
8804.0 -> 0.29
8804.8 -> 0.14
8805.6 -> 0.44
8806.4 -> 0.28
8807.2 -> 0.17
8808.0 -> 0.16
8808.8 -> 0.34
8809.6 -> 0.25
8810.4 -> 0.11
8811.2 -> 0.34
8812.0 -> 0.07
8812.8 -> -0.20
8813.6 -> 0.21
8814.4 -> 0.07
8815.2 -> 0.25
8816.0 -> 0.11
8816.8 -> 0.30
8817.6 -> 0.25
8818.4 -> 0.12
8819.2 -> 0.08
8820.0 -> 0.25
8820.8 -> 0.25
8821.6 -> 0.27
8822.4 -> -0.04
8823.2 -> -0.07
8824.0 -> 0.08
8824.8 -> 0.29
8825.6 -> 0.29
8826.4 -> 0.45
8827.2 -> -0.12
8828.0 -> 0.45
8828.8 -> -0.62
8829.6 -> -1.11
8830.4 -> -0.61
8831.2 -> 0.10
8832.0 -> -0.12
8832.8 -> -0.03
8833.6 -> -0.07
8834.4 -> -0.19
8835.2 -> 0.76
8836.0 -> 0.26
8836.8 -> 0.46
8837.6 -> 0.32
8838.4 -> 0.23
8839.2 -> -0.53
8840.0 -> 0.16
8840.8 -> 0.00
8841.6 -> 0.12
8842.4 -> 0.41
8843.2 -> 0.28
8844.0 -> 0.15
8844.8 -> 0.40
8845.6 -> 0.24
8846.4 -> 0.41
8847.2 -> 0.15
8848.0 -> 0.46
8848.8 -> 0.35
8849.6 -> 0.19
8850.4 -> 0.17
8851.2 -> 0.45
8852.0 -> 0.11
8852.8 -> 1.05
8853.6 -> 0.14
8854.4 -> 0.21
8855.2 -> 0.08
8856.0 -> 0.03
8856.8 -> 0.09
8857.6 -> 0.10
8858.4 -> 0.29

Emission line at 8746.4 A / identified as Hgamma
